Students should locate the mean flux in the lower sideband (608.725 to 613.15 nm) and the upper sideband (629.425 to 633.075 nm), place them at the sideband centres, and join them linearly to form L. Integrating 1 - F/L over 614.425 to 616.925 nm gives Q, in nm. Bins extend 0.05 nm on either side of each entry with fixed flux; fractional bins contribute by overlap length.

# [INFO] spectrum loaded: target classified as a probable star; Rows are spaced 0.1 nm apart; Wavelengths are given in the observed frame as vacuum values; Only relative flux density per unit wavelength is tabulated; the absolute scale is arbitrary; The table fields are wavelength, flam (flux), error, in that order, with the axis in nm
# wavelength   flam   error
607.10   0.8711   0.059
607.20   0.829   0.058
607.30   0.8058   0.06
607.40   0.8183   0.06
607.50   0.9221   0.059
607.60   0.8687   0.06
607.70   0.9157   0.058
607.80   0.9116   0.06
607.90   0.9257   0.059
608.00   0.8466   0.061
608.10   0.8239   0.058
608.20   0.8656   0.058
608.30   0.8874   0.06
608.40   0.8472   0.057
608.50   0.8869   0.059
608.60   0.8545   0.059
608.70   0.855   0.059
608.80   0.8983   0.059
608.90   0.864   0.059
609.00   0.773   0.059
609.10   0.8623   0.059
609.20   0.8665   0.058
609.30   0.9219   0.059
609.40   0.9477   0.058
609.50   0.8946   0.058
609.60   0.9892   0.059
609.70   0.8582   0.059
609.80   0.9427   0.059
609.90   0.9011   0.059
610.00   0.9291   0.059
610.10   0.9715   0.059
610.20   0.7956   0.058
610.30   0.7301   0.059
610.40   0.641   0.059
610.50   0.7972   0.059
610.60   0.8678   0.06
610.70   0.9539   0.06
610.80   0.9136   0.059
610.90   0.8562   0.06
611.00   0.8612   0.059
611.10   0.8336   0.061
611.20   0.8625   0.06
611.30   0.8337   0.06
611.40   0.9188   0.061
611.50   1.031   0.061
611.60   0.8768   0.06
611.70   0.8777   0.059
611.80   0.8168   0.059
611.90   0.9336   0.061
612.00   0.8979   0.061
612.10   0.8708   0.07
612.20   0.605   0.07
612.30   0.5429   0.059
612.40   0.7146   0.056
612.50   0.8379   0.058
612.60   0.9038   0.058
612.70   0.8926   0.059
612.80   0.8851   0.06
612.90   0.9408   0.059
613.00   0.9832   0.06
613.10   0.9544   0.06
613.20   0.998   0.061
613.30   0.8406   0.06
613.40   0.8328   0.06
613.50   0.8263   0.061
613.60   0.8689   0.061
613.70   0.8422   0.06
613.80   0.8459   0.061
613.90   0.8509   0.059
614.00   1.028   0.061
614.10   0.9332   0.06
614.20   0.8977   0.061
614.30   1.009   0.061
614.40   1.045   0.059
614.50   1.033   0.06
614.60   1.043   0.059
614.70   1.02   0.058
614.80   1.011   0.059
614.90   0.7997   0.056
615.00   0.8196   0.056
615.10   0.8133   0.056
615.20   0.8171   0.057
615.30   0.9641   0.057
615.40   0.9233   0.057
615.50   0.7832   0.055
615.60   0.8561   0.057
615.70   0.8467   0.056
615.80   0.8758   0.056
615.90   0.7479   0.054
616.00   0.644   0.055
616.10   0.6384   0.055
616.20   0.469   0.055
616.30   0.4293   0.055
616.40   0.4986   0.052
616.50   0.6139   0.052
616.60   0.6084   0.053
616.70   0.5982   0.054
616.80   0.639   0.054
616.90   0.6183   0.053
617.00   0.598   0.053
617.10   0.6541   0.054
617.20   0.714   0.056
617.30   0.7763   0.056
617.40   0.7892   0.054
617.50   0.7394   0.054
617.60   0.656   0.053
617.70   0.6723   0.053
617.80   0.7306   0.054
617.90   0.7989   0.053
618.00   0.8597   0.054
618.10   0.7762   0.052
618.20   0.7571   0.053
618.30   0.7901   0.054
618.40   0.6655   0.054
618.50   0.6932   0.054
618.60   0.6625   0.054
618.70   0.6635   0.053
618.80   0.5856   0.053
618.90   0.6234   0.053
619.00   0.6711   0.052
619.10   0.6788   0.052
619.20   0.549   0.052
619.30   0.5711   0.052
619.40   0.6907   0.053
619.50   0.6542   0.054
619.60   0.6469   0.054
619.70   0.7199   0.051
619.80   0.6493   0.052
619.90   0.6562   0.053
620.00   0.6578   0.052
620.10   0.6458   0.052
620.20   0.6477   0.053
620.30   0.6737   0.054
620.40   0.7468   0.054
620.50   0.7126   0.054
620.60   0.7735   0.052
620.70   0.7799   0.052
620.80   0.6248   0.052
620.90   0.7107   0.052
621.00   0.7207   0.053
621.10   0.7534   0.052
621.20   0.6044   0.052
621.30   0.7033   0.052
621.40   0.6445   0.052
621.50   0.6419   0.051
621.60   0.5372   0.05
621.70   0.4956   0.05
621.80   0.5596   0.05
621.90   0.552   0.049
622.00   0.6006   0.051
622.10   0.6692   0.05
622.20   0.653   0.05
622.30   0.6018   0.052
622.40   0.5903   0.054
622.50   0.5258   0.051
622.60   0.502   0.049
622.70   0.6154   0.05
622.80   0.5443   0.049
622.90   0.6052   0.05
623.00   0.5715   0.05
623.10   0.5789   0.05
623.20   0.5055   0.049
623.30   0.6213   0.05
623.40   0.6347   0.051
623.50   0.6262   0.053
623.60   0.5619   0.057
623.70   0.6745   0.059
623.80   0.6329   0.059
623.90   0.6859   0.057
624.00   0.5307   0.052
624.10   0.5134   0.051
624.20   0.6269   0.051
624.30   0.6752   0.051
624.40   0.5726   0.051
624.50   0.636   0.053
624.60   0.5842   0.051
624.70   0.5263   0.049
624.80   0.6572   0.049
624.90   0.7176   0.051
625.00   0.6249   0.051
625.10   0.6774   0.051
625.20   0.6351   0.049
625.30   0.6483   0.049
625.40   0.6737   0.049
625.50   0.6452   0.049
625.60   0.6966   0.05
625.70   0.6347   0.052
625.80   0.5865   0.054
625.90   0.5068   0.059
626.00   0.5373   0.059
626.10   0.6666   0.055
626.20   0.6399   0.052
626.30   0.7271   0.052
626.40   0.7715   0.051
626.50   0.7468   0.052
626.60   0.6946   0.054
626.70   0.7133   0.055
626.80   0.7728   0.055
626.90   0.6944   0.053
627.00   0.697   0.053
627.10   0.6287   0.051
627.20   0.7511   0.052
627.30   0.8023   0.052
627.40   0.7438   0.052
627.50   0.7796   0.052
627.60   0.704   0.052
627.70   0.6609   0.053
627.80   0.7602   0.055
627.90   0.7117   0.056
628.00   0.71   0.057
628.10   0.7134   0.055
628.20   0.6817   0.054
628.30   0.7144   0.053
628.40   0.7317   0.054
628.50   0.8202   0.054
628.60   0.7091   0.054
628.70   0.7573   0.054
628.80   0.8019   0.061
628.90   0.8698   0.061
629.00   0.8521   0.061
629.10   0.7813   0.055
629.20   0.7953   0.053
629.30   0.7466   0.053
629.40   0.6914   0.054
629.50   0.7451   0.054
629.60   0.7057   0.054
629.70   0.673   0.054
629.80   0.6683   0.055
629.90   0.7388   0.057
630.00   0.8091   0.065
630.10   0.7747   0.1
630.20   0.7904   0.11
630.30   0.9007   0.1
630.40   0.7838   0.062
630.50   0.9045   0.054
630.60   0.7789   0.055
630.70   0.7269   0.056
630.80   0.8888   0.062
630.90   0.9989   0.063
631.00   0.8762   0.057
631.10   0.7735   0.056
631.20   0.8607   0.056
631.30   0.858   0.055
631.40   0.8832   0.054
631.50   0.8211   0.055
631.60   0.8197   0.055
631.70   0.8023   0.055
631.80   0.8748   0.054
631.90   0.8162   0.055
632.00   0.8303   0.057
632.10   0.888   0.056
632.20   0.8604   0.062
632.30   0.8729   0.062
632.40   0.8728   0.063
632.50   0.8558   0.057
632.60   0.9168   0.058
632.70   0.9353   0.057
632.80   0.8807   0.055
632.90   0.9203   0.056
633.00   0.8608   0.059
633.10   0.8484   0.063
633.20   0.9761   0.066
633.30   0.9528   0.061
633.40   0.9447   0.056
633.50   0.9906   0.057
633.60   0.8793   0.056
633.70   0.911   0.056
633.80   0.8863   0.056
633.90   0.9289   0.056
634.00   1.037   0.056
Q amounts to 0.26 nm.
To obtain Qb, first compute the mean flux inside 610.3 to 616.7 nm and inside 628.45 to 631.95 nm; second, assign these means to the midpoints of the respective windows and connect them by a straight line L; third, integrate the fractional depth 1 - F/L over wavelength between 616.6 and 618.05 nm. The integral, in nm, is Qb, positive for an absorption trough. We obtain 0.227 nm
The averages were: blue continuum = 0.838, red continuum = 0.803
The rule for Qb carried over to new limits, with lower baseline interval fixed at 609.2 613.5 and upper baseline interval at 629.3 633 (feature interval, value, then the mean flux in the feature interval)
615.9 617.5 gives 0.43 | 0.627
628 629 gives 0.09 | 0.758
